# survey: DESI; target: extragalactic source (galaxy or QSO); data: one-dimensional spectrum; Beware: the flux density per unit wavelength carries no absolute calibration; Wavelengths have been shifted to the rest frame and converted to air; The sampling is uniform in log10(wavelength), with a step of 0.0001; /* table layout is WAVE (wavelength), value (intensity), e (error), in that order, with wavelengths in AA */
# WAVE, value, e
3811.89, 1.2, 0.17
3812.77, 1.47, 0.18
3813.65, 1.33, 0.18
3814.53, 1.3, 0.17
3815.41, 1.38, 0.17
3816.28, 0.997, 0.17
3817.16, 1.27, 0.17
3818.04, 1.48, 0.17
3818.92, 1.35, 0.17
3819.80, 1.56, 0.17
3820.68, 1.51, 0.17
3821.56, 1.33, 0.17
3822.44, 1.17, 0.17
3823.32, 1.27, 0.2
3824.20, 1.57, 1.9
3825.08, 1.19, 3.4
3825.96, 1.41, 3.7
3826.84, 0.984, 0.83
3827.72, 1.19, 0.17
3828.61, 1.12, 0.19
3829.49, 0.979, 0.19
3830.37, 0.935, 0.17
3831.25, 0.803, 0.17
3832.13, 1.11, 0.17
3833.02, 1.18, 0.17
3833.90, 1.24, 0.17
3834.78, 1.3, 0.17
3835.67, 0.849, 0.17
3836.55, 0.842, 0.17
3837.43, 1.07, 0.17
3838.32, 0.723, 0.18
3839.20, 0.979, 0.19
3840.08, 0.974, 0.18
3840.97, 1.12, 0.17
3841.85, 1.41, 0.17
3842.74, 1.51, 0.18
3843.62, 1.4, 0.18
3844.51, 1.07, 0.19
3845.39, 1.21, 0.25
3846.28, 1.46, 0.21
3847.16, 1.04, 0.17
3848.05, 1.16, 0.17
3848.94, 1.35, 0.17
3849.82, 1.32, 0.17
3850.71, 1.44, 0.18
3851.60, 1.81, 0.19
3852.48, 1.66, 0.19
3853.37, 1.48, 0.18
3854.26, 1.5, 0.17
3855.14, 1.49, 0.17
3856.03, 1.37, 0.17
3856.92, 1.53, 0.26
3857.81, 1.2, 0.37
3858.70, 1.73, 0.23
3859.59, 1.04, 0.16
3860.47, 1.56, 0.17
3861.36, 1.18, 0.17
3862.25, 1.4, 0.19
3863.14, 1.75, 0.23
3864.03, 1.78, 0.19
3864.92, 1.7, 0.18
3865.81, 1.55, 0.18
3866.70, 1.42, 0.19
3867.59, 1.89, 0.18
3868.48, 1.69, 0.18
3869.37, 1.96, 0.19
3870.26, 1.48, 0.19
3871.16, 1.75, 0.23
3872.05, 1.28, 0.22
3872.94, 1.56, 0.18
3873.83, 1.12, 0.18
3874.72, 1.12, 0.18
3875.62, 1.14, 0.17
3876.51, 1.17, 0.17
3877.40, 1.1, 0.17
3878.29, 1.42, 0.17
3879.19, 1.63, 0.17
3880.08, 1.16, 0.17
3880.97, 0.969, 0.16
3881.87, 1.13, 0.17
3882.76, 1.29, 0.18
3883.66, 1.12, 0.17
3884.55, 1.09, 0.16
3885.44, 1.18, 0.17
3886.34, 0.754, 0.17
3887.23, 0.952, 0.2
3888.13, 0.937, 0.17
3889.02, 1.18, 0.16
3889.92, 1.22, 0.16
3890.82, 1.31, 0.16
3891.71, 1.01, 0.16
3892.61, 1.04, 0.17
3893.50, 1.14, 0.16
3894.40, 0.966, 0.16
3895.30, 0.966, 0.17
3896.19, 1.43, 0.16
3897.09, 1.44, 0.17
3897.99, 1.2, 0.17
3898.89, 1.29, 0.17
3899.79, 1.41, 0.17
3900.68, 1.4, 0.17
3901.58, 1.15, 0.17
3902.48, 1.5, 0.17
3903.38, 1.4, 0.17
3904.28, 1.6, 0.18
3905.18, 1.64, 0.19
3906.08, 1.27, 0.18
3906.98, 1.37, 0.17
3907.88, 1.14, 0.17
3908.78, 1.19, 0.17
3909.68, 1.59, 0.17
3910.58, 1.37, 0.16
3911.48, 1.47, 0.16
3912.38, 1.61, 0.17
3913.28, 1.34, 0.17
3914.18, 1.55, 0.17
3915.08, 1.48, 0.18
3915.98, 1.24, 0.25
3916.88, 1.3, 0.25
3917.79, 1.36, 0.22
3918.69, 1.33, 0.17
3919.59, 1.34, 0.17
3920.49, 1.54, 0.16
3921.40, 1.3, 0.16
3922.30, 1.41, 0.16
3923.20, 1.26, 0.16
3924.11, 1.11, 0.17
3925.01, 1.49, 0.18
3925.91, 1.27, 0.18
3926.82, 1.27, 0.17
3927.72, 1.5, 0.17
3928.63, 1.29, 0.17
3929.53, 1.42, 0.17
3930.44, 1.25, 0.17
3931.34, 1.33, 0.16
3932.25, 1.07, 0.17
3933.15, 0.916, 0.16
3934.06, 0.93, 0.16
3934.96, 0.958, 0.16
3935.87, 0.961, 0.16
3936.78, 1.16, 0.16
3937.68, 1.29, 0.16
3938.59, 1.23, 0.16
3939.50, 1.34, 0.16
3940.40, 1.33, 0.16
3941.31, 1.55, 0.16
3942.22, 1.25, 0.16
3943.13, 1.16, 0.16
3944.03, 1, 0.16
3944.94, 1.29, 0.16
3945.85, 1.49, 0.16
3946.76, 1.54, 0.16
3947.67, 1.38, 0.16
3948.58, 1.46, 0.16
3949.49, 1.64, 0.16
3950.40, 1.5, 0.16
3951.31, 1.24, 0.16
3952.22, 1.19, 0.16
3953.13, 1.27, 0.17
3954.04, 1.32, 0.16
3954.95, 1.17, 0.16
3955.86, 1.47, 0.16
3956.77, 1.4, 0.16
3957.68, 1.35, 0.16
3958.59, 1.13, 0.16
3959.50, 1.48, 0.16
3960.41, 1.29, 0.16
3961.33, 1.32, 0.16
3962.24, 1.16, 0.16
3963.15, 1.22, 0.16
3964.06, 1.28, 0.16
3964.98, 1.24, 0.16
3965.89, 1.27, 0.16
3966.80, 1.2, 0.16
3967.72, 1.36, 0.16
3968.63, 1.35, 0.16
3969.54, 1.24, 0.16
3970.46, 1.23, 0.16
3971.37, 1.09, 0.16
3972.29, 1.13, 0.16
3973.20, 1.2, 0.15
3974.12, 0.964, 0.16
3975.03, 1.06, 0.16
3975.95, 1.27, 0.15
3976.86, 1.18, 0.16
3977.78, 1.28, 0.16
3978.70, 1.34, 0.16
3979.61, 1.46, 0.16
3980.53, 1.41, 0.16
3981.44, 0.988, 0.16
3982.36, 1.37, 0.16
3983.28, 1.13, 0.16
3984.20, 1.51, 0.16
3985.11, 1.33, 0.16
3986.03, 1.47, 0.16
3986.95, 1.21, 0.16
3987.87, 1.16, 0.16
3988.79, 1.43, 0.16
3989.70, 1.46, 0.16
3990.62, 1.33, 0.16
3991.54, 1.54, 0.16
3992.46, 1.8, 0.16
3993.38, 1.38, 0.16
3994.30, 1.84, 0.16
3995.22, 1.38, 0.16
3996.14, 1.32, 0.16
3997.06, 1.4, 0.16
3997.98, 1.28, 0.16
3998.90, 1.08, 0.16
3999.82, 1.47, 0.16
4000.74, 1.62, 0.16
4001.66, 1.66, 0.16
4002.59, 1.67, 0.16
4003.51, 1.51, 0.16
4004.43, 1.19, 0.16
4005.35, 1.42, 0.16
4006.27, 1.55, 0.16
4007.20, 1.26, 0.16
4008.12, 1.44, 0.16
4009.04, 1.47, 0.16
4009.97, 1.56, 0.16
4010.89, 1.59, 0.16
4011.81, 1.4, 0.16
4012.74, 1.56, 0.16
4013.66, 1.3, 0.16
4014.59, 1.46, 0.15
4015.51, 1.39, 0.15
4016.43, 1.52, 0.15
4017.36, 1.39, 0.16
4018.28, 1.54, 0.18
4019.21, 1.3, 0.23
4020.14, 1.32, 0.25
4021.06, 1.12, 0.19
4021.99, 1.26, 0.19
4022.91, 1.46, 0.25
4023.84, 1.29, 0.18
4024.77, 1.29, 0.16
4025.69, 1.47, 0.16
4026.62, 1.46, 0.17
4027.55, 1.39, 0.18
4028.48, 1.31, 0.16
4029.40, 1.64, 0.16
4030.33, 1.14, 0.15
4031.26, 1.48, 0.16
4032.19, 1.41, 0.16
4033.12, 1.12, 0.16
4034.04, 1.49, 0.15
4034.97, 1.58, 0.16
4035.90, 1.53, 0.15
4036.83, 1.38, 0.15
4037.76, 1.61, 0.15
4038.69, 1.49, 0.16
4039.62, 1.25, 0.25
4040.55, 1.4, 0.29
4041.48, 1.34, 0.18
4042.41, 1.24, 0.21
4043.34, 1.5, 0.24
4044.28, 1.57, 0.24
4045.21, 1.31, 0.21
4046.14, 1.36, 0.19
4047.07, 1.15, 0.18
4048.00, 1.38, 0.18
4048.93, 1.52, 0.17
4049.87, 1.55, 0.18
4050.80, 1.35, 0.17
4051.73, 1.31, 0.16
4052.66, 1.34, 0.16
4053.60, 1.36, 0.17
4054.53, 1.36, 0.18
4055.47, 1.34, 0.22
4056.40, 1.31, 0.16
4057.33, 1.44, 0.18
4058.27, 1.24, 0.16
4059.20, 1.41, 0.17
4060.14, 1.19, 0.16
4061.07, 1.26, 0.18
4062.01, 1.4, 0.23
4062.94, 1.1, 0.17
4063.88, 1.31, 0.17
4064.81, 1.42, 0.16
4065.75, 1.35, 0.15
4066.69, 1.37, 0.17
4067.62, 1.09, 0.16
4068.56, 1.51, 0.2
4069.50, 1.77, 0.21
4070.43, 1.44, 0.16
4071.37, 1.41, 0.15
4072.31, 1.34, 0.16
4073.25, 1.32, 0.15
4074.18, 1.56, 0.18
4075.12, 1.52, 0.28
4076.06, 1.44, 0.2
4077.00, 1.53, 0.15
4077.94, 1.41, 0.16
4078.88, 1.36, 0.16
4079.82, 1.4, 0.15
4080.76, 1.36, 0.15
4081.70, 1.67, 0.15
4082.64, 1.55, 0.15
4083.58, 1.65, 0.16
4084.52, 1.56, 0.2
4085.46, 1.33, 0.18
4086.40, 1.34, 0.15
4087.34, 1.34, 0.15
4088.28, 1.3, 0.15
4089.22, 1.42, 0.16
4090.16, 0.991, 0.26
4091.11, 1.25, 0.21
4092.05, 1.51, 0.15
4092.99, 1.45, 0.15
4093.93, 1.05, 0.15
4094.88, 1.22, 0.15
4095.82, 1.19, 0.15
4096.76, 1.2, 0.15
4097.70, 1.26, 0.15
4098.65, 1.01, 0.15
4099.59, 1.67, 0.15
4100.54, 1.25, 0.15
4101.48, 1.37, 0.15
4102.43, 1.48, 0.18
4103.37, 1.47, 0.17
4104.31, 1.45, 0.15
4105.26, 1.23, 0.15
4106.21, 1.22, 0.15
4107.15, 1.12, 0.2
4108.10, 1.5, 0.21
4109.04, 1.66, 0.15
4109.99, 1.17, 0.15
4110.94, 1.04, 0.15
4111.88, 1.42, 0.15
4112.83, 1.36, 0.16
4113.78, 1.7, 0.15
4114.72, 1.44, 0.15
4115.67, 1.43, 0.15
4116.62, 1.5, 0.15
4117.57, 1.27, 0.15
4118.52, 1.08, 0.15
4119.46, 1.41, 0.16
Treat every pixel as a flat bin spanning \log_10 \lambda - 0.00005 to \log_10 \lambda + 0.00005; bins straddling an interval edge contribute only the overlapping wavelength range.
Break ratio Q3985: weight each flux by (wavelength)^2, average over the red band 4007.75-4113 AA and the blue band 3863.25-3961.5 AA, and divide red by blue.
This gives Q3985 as 1.13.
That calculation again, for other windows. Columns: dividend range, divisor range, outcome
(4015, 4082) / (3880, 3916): 1.19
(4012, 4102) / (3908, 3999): 1.11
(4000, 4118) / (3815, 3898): 1.20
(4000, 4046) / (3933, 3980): 1.16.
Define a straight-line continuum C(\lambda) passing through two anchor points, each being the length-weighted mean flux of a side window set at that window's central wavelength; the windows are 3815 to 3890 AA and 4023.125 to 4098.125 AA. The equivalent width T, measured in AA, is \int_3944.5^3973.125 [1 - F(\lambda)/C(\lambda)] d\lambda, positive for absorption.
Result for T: 0.52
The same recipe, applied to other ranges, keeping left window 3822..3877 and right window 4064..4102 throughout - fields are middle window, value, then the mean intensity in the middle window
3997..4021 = -1.3 AA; 1.43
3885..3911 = 1.7 AA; 1.24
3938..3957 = 0.0 AA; 1.34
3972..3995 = 0.4 AA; 1.33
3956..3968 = 0.5 AA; 1.29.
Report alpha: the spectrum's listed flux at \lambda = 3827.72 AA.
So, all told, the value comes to 1.19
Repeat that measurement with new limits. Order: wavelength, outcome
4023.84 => 1.29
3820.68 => 1.51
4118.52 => 1.08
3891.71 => 1.01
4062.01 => 1.4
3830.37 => 0.935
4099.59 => 1.67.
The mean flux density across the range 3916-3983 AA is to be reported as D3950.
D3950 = 1.28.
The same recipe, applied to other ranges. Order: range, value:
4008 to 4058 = 1.4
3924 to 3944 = 1.23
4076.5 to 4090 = 1.43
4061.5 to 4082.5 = 1.41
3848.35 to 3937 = 1.33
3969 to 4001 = 1.32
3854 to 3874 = 1.52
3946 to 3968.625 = 1.33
